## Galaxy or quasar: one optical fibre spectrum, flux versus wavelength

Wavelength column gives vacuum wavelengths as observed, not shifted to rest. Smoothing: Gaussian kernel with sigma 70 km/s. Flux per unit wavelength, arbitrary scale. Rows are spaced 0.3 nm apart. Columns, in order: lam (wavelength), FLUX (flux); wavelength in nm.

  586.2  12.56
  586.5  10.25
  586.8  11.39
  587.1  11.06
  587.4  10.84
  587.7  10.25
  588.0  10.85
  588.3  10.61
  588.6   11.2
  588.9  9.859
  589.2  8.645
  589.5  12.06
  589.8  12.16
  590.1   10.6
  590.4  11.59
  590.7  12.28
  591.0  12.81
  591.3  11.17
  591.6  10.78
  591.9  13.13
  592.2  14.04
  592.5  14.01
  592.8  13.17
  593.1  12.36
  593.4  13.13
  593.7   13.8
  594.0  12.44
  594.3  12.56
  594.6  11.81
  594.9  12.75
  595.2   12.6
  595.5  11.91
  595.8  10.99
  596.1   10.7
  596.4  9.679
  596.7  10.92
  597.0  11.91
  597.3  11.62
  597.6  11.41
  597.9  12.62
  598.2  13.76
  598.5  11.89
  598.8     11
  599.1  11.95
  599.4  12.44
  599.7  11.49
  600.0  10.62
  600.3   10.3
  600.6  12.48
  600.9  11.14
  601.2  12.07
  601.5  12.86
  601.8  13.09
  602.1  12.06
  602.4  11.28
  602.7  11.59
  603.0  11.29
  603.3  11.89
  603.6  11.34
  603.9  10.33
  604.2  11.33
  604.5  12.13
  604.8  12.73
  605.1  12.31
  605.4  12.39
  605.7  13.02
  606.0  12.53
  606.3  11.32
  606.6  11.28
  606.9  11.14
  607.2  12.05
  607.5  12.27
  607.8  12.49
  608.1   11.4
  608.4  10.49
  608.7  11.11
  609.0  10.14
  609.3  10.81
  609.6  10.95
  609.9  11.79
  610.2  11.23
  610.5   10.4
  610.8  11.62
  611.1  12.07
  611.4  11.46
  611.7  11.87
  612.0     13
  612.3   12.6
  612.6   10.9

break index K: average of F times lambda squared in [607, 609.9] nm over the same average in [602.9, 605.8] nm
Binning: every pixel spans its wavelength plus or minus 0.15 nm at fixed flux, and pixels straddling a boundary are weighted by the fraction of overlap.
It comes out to 0.97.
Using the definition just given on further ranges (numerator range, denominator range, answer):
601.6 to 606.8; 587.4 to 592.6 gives 1.08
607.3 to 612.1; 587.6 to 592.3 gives 1.07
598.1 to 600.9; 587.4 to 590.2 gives 1.13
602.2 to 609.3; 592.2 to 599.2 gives 0.99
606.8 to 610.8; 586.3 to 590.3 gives 1.12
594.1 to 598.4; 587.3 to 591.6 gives 1.09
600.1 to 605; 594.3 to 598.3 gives 1.02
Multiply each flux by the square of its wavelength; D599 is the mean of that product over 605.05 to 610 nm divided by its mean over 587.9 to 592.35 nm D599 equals 1.07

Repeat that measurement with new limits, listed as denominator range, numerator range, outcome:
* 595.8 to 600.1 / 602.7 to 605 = 1.02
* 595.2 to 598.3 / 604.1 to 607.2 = 1.07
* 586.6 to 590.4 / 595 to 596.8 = 1.06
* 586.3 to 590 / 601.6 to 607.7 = 1.16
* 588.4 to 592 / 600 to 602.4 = 1.09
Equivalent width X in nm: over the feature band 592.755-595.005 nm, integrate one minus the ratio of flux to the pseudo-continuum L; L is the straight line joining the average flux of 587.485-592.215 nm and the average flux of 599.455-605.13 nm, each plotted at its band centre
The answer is -0.26 nm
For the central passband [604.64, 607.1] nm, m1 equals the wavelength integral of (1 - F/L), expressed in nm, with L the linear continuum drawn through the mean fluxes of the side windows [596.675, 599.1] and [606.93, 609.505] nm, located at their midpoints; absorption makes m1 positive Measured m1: -0.133 nm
